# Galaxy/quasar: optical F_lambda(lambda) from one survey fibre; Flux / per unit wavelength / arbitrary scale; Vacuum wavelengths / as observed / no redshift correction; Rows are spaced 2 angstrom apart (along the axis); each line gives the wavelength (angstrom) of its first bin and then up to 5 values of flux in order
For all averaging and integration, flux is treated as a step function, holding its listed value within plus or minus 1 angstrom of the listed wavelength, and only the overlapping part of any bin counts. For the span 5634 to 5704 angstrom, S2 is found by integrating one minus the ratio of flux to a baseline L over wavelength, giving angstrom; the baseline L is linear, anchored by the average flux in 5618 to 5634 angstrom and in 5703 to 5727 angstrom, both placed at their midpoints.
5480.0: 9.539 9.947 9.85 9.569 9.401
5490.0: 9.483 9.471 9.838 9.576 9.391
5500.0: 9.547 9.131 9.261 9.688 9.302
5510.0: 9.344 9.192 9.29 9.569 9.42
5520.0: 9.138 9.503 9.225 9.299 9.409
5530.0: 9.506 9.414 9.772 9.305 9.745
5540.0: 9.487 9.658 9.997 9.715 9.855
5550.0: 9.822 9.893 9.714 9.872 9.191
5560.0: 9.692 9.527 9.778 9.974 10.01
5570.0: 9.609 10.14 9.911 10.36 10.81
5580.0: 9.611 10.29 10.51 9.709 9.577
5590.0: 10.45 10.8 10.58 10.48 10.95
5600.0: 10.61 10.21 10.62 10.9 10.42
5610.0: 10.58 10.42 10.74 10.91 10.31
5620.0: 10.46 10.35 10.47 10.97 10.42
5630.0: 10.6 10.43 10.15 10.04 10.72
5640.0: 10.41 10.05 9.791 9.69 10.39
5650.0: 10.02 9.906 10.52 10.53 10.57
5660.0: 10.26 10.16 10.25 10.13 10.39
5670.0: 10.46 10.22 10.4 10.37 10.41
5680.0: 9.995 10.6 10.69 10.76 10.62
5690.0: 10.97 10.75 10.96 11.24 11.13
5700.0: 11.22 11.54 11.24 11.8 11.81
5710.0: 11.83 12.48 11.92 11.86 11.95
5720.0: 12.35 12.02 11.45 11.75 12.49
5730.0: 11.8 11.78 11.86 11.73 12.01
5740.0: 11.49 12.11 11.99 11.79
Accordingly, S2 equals 4.25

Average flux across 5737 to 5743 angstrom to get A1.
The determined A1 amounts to 11.9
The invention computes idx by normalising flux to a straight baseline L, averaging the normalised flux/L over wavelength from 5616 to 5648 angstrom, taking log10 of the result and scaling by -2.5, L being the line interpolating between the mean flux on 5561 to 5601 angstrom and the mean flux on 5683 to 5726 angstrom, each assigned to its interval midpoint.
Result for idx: 0.04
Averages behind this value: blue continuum 10.2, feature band 10.3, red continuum 11.5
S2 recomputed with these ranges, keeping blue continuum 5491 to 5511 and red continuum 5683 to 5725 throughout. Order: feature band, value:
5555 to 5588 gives 0.7 angstrom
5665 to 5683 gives 1.3 angstrom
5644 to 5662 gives 1.2 angstrom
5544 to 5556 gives 0.1 angstrom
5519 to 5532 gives 0.5 angstrom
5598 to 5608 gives -0.1 angstrom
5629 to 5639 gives 0.4 angstrom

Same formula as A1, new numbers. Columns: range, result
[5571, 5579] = 10.3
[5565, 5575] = 9.93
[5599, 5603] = 10.4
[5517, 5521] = 9.28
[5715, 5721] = 12.1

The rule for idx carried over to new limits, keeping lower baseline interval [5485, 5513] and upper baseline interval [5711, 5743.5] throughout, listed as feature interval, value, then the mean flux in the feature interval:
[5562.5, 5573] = 0.034 mag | 9.88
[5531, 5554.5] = 0.025 mag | 9.7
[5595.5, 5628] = 0.009 mag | 10.6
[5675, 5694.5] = 0.086 mag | 10.6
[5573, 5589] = 0.026 mag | 10.1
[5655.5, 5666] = 0.090 mag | 10.3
